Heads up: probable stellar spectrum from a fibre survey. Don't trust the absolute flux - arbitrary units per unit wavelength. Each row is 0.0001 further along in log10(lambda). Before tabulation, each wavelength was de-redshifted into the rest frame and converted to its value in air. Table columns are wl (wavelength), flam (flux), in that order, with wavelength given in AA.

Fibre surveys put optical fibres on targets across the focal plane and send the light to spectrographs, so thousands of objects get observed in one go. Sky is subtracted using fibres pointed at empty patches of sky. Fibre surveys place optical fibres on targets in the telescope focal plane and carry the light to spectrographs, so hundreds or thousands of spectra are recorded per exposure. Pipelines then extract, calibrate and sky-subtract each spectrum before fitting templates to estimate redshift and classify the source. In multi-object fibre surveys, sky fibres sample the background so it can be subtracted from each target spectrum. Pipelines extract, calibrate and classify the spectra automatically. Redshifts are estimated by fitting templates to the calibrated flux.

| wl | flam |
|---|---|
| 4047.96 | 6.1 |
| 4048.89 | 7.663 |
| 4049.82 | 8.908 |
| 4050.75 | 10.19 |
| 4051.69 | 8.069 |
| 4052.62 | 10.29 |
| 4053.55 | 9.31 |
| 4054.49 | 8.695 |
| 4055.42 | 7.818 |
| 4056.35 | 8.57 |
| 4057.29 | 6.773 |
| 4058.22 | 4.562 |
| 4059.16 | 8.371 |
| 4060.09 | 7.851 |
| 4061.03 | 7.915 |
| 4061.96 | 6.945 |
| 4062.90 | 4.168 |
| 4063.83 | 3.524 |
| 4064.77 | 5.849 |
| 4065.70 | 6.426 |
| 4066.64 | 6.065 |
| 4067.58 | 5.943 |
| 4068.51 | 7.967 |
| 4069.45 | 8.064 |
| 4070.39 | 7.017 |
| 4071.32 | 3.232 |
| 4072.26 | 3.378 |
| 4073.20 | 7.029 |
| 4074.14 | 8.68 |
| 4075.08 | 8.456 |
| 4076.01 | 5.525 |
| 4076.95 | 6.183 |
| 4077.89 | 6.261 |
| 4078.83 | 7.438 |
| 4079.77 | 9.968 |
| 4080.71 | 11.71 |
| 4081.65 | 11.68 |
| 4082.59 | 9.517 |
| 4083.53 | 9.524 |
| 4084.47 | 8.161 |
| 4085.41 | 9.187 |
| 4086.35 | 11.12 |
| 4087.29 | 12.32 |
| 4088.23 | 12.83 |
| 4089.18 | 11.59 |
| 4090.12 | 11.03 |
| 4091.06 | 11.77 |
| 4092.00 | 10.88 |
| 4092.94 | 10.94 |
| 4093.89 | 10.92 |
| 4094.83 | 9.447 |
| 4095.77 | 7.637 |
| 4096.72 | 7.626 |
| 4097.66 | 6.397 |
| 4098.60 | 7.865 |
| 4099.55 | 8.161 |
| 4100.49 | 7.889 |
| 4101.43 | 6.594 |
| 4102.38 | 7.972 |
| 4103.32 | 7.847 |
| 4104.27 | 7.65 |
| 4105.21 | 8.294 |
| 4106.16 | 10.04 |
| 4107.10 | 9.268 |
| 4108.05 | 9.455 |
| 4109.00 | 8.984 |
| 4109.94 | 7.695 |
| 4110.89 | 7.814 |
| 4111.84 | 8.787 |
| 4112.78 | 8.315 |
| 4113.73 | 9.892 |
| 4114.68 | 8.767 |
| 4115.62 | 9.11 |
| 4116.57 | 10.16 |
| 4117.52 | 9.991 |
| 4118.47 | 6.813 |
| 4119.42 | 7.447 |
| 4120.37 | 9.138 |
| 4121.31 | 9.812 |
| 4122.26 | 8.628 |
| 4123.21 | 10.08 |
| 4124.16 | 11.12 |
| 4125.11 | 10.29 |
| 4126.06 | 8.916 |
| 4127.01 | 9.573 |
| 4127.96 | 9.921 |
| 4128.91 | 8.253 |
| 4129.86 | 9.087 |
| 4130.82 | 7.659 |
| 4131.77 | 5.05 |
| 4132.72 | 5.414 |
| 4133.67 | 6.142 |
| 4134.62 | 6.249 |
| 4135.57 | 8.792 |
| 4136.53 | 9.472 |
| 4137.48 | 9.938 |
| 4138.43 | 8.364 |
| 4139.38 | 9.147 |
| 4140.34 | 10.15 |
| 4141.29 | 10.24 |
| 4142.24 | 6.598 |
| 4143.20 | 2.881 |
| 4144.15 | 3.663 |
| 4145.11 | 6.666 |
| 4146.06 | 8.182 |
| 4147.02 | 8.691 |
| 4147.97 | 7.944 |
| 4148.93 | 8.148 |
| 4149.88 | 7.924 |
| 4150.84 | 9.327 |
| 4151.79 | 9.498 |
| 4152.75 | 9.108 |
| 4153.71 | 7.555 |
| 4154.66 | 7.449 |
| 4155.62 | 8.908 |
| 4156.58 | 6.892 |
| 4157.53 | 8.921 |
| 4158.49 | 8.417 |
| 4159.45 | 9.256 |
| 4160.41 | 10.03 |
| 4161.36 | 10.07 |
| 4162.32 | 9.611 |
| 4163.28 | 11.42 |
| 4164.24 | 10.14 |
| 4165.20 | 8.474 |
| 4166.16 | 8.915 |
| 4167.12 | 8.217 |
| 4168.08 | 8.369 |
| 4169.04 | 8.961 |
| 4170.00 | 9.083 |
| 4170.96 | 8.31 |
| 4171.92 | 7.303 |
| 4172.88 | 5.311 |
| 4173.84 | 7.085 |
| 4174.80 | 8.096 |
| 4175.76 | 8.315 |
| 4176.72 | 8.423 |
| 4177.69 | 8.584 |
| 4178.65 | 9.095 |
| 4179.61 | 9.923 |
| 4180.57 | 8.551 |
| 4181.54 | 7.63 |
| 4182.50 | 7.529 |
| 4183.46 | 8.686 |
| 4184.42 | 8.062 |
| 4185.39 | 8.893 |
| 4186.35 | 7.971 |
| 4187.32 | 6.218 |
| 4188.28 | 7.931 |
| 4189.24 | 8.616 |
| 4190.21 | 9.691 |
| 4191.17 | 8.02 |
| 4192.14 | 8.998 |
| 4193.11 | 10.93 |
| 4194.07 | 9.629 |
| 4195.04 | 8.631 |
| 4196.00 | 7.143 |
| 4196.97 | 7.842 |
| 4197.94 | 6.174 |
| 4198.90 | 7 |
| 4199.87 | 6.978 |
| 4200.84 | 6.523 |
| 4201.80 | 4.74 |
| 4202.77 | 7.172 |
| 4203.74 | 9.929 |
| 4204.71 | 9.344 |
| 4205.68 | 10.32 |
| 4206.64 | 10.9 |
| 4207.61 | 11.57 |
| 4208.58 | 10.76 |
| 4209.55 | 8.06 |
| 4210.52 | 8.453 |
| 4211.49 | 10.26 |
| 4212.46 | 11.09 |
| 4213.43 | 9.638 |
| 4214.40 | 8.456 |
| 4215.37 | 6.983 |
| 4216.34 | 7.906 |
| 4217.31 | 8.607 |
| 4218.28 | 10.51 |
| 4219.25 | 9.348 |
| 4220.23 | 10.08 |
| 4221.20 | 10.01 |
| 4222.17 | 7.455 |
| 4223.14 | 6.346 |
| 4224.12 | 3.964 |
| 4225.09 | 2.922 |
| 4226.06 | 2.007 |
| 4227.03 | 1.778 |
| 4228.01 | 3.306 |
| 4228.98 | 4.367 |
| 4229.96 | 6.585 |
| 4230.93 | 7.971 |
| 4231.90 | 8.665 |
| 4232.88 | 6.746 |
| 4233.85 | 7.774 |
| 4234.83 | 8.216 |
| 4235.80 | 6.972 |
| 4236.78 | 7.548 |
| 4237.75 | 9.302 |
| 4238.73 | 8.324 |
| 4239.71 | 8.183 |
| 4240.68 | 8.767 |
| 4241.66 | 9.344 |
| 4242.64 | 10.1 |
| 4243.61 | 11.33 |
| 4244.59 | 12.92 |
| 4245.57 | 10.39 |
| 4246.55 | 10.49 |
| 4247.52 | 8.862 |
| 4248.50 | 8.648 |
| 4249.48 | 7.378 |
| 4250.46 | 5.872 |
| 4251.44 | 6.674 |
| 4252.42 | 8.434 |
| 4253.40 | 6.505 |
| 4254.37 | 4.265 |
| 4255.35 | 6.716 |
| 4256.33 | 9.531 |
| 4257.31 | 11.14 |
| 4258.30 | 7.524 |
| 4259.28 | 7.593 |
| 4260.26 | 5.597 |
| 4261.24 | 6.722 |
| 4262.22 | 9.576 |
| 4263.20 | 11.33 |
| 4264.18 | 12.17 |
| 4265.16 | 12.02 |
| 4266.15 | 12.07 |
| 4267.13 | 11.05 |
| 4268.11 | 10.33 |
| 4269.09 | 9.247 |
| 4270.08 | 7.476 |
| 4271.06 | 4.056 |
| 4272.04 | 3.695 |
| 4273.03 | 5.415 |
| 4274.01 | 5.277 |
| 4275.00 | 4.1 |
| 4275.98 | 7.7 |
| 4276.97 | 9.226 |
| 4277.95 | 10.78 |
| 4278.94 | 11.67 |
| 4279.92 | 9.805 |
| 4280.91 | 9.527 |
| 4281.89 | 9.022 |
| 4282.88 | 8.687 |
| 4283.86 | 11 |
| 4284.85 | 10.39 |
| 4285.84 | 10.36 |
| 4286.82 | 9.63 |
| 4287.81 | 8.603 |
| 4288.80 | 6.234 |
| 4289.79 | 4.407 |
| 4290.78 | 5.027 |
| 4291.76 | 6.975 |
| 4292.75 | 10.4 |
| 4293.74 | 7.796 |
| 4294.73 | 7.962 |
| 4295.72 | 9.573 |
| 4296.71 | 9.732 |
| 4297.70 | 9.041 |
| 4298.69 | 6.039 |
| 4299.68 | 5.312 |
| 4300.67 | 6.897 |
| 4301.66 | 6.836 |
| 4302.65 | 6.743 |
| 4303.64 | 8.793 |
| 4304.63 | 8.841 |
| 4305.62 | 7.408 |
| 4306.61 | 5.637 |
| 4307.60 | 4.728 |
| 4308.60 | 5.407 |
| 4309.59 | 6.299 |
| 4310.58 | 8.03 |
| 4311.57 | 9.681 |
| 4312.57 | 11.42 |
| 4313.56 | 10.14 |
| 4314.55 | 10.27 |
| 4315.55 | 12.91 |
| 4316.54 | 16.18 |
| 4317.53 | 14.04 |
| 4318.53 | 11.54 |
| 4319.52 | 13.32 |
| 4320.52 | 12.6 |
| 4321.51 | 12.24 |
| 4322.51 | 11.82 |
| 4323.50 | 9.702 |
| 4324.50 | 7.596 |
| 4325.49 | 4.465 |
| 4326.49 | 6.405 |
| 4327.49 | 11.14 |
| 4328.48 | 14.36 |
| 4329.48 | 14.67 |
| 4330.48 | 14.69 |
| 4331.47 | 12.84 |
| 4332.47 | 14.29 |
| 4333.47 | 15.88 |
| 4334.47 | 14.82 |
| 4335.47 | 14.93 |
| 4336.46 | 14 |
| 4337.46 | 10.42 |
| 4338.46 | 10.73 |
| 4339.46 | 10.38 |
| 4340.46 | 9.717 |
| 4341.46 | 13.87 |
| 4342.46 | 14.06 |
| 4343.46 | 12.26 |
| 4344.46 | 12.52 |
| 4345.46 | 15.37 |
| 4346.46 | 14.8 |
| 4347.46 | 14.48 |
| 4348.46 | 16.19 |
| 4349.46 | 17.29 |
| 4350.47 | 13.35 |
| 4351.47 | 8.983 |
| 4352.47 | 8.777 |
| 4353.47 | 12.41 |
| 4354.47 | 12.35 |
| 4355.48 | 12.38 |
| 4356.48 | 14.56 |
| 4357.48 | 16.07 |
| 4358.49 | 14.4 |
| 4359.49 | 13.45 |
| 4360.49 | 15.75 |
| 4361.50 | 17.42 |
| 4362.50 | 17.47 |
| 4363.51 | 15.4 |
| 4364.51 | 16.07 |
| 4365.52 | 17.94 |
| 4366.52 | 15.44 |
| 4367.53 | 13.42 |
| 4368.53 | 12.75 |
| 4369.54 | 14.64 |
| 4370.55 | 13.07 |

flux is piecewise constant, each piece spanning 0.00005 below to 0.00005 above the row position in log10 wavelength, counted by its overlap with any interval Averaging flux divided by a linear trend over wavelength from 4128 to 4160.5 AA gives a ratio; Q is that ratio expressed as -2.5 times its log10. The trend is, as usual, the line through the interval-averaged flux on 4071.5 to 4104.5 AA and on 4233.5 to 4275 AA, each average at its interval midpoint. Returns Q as 0.10 mag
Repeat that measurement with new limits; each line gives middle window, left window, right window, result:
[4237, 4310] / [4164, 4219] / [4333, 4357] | 0.30 mag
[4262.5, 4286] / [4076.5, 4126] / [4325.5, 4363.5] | 0.33 mag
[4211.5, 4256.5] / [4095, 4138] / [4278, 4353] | 0.23 mag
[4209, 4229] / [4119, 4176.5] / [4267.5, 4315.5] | 0.13 mag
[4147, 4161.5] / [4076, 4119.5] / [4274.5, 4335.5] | 0.07 mag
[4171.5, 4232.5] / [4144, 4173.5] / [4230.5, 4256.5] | 0.06 mag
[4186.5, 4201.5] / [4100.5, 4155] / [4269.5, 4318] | 0.04 mag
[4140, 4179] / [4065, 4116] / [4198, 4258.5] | 0.00 mag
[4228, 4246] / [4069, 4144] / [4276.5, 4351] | 0.17 mag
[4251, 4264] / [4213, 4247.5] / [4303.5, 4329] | 0.07 mag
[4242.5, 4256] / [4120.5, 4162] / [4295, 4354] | 0.17 mag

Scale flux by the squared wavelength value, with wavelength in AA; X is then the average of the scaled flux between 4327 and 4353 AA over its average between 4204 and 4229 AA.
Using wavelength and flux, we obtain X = 1.8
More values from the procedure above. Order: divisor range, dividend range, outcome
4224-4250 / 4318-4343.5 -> 1.66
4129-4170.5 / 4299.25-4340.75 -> 1.37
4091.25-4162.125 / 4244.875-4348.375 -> 1.23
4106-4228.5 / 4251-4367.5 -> 1.35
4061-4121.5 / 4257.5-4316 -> 1.09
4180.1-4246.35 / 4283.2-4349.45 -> 1.35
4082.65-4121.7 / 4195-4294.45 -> 0.96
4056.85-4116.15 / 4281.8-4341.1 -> 1.33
